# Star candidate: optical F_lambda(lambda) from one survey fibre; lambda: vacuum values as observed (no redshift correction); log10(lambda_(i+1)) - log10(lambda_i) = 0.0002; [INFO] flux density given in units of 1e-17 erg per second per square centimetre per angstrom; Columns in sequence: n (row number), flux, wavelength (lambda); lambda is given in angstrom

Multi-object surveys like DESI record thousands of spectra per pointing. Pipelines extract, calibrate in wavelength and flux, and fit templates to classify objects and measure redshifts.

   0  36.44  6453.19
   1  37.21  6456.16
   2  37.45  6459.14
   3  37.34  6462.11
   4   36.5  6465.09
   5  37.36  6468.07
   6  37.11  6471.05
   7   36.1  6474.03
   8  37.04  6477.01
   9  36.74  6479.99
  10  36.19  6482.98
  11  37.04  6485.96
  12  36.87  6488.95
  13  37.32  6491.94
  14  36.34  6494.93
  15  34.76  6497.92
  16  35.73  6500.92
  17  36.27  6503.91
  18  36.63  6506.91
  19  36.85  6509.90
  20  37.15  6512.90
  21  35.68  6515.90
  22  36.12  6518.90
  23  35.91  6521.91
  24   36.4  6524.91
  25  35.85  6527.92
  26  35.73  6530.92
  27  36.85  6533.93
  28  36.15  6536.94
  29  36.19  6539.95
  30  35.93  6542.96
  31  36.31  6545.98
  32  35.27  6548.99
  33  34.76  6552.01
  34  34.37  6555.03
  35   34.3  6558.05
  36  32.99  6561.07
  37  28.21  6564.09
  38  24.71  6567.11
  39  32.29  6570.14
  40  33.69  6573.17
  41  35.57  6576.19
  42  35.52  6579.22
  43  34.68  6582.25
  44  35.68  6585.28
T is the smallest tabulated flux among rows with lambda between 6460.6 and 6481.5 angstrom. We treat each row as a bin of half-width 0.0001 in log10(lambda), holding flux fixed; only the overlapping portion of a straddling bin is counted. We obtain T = 36.1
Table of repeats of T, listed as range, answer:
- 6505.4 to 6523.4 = 35.68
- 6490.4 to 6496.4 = 36.34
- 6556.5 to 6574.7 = 24.71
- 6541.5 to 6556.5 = 34.37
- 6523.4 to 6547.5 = 35.73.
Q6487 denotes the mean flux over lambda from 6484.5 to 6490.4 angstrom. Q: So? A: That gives 36.9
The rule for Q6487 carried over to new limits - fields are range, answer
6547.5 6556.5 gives 34.8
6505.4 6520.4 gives 36.5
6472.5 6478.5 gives 36.6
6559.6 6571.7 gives 29.5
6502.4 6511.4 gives 36.6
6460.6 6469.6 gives 37.1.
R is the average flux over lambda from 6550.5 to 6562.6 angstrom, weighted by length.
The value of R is 34.1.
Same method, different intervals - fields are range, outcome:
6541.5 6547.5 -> 36.1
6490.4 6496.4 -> 36.8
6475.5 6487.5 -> 36.8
